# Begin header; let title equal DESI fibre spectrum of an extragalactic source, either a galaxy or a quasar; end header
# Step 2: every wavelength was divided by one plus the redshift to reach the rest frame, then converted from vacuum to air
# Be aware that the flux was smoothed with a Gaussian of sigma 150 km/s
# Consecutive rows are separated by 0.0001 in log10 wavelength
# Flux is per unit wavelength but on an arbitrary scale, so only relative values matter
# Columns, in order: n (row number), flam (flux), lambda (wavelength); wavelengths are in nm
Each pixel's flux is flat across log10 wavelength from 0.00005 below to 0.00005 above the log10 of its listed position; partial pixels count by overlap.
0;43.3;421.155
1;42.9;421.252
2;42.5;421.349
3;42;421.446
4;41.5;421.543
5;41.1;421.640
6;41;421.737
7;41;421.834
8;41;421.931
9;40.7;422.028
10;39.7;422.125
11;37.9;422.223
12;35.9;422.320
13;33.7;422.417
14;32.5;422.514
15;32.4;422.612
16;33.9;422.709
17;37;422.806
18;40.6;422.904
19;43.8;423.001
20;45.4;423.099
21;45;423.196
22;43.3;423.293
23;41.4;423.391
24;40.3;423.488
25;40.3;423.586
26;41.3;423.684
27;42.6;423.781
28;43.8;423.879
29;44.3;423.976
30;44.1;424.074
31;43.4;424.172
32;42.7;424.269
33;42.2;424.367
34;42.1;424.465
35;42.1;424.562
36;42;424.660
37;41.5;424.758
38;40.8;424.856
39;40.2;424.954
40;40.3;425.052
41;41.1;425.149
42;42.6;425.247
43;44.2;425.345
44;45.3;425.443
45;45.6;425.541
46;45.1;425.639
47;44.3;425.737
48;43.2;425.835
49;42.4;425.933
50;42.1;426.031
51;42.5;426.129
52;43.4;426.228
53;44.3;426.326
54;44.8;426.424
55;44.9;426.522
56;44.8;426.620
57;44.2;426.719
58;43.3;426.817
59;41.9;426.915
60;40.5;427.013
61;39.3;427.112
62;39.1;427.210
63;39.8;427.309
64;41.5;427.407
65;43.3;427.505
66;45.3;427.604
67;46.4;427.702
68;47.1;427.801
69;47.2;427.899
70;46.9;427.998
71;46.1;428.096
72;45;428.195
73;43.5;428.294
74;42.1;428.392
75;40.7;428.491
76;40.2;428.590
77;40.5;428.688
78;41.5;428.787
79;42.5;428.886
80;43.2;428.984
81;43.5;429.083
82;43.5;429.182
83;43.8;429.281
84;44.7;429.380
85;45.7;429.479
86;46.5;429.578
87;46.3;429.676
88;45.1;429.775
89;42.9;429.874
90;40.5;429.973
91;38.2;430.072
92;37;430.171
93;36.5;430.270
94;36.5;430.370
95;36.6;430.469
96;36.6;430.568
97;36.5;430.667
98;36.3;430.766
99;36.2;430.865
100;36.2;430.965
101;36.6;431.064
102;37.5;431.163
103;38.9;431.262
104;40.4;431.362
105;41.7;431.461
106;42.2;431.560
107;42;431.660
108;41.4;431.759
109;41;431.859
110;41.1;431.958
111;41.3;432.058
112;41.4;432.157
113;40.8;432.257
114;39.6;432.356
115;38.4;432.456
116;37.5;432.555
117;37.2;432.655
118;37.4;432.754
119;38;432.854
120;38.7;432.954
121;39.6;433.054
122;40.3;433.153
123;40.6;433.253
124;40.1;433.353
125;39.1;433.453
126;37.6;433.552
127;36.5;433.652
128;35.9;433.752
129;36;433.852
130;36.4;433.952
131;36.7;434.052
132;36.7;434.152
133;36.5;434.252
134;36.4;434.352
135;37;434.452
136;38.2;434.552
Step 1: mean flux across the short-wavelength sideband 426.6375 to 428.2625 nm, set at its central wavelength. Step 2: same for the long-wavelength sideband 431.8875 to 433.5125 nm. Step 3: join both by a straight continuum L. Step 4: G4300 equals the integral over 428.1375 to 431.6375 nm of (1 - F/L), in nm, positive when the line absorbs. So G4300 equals 0.08 nm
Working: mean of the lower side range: 43.6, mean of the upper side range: 39.5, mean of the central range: 40.7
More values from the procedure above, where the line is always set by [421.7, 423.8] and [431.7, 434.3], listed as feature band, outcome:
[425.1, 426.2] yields -0.117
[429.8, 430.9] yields 0.031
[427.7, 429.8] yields -0.273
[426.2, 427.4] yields -0.100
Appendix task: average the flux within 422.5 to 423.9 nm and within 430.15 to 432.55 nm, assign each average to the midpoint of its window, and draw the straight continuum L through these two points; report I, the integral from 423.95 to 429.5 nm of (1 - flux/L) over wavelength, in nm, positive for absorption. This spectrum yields -0.48 nm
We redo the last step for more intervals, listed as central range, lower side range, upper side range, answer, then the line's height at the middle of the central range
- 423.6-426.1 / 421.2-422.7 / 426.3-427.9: -0.08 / 41.4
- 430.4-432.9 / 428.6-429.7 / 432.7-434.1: 0.09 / 40.4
